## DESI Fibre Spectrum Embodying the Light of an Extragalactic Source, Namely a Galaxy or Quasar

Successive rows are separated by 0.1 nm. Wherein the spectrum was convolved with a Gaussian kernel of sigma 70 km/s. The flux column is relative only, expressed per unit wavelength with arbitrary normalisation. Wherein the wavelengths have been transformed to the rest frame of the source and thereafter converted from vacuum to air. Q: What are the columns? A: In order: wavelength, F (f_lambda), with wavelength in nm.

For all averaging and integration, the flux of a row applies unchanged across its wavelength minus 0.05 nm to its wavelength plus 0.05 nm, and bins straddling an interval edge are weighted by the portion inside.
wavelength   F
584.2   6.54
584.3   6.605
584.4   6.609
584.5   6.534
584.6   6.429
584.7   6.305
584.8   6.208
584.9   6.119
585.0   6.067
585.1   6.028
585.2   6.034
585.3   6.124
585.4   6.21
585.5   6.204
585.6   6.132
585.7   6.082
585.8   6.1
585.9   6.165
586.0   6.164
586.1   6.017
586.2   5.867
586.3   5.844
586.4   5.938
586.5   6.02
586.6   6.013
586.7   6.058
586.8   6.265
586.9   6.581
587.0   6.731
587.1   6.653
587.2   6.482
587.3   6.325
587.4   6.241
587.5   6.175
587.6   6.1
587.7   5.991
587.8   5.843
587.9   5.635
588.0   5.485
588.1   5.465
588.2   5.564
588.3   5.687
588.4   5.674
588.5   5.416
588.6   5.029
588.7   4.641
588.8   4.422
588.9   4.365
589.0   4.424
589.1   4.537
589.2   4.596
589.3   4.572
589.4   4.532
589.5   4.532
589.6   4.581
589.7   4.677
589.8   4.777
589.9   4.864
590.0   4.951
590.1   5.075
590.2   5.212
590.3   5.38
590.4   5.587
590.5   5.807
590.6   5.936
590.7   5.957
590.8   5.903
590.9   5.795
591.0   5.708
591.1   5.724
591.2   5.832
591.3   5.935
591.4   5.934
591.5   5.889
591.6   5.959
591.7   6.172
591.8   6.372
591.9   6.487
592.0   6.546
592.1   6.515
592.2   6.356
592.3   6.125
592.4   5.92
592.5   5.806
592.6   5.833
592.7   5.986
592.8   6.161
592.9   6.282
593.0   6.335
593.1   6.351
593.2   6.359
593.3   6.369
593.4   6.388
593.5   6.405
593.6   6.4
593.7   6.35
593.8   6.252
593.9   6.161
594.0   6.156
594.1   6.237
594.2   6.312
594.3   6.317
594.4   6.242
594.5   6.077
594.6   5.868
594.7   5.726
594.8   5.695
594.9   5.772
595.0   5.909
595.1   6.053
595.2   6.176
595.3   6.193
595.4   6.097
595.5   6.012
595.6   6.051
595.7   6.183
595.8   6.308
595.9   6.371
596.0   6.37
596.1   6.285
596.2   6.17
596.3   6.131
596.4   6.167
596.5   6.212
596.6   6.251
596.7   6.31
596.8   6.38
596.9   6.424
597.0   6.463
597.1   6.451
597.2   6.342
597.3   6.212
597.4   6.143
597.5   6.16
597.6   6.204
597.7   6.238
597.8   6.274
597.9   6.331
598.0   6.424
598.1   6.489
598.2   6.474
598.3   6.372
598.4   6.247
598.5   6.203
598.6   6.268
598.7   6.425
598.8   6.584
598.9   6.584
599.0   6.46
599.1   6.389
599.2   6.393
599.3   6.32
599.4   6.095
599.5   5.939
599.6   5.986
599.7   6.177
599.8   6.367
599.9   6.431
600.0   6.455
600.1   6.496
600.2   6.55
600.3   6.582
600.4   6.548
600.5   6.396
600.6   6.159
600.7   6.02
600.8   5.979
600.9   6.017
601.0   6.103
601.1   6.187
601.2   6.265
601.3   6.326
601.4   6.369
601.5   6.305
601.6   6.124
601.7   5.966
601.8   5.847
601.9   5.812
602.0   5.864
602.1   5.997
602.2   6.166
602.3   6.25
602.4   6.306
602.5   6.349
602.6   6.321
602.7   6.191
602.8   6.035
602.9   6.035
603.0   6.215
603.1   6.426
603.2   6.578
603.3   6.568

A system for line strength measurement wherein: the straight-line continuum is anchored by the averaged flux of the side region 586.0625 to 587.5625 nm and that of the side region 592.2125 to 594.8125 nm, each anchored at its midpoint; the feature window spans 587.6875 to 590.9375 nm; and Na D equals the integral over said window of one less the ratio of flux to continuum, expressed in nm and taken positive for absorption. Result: 0.54 nm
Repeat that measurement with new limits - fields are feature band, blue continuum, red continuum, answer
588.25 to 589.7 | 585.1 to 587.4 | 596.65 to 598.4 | 0.33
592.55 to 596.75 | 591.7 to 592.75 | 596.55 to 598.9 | 0.06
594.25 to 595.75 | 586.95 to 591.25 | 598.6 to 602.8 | -0.05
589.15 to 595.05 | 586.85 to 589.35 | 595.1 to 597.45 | 0.06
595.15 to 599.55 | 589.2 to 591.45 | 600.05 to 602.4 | -0.31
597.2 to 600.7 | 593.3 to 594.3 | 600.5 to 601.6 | -0.06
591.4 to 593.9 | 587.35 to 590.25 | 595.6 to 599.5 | -0.25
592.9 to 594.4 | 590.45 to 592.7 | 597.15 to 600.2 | -0.05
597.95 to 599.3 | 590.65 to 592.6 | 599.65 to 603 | -0.05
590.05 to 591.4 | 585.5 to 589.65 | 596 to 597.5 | 0.04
